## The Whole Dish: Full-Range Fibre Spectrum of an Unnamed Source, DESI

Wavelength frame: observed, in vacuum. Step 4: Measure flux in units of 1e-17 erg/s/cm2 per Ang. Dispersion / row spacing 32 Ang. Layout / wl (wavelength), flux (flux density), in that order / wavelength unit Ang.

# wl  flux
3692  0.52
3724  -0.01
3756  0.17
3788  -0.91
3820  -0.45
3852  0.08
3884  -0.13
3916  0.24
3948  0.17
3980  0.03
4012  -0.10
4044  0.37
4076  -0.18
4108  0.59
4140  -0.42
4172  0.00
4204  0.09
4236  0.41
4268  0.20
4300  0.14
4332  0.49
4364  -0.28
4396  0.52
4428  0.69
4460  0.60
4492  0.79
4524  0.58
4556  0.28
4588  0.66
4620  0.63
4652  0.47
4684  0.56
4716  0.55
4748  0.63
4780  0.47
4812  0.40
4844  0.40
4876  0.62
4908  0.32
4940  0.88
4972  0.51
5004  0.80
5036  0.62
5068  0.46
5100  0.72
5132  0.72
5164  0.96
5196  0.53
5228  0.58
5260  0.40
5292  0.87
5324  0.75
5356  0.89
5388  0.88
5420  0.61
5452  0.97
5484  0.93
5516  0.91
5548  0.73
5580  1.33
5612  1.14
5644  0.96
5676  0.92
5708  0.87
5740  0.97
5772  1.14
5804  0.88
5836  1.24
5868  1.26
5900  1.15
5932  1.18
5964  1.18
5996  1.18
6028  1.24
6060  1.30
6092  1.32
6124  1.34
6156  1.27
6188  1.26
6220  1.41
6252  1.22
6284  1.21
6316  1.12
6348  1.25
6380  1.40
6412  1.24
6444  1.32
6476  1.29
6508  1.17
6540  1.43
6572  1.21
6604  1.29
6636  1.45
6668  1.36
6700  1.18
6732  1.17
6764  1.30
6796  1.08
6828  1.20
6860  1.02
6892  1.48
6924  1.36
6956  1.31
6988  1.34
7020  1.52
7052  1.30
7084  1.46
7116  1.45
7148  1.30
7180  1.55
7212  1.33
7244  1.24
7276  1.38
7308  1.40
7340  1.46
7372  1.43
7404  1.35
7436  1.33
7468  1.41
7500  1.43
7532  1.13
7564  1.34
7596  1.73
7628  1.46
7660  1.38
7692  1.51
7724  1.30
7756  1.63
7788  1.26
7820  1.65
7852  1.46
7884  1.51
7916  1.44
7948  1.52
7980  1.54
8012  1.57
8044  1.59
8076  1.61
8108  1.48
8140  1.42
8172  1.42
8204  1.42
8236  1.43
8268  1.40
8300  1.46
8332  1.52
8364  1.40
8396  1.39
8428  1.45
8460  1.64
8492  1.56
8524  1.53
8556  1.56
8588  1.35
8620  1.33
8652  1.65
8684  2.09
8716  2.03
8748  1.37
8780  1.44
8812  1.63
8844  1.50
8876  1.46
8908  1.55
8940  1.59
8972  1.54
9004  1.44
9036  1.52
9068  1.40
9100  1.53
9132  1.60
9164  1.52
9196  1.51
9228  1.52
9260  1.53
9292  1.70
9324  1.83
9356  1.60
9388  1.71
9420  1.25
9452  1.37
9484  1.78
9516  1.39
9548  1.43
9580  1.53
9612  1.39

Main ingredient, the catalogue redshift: 0.32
